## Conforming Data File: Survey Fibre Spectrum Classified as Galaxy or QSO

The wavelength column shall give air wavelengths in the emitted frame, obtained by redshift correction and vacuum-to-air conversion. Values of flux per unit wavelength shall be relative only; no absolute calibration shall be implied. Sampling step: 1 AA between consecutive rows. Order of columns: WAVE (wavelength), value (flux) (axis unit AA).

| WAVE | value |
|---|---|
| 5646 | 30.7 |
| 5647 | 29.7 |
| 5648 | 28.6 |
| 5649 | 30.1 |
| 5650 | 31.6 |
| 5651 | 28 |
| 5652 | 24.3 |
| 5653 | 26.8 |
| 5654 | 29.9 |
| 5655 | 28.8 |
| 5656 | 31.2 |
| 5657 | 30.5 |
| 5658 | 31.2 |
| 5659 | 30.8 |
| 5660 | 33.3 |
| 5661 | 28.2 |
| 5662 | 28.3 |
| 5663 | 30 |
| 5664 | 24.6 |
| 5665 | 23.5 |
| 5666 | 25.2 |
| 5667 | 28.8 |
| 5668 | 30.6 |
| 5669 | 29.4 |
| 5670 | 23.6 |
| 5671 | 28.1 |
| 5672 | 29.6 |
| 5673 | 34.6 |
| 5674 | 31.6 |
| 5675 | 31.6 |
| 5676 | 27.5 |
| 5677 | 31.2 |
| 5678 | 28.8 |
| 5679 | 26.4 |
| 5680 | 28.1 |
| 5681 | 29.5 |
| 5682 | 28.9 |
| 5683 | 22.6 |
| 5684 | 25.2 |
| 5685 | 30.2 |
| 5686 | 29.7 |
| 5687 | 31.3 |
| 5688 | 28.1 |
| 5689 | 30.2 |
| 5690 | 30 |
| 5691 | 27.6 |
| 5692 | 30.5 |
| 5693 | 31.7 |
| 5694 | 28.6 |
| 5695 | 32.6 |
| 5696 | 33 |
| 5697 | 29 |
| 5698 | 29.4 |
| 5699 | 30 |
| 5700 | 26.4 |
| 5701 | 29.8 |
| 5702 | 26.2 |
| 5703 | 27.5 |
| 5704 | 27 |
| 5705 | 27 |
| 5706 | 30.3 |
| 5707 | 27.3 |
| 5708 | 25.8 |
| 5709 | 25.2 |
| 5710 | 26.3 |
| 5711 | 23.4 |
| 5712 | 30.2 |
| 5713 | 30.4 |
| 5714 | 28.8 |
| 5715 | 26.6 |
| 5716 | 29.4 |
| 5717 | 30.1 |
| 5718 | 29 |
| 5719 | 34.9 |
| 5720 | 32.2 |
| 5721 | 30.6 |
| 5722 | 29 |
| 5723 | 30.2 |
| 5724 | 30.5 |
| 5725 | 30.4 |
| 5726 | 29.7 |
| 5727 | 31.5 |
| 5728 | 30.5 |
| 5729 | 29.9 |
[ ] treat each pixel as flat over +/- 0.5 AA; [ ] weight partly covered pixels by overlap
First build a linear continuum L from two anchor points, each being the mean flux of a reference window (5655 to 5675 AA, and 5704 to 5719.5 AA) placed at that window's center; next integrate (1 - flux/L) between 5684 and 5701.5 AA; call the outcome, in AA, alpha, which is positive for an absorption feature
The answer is -0.7 AA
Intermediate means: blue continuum 29.2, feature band 29.8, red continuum 28.3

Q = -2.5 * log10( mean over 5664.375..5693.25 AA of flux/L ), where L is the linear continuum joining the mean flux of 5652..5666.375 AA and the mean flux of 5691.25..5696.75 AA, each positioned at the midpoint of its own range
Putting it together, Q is 0.05 mag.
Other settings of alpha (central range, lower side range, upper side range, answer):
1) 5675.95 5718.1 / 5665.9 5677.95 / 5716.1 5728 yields 2.13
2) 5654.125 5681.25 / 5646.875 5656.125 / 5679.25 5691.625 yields -0.45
